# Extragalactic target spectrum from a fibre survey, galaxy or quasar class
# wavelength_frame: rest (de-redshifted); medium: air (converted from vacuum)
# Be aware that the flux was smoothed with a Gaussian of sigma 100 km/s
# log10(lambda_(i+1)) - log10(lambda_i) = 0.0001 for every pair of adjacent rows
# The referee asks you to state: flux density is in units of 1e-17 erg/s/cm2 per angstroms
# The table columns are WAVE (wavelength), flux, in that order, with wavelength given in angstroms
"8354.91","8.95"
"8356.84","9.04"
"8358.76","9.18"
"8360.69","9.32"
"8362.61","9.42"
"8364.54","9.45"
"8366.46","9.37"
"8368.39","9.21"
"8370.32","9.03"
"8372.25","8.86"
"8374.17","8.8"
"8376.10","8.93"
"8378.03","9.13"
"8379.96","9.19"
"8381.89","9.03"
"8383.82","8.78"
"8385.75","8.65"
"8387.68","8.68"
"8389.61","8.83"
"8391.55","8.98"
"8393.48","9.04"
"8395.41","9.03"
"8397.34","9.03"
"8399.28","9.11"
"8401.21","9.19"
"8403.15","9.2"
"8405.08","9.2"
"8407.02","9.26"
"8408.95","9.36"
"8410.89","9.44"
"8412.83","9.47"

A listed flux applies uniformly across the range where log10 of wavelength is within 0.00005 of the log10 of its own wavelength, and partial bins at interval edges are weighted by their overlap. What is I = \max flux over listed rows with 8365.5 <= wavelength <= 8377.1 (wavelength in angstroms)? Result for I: 9.37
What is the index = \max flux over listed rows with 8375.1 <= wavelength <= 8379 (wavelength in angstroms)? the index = 9.13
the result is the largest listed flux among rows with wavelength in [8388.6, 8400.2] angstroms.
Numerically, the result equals 9.11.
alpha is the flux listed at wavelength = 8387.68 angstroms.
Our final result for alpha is 8.68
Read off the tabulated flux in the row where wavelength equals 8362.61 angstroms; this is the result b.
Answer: 9.42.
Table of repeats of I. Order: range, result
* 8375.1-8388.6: 9.19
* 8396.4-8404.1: 9.2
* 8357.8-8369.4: 9.45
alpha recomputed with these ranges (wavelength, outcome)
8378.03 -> 9.13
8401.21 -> 9.19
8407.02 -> 9.26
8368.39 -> 9.21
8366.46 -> 9.37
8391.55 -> 8.98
